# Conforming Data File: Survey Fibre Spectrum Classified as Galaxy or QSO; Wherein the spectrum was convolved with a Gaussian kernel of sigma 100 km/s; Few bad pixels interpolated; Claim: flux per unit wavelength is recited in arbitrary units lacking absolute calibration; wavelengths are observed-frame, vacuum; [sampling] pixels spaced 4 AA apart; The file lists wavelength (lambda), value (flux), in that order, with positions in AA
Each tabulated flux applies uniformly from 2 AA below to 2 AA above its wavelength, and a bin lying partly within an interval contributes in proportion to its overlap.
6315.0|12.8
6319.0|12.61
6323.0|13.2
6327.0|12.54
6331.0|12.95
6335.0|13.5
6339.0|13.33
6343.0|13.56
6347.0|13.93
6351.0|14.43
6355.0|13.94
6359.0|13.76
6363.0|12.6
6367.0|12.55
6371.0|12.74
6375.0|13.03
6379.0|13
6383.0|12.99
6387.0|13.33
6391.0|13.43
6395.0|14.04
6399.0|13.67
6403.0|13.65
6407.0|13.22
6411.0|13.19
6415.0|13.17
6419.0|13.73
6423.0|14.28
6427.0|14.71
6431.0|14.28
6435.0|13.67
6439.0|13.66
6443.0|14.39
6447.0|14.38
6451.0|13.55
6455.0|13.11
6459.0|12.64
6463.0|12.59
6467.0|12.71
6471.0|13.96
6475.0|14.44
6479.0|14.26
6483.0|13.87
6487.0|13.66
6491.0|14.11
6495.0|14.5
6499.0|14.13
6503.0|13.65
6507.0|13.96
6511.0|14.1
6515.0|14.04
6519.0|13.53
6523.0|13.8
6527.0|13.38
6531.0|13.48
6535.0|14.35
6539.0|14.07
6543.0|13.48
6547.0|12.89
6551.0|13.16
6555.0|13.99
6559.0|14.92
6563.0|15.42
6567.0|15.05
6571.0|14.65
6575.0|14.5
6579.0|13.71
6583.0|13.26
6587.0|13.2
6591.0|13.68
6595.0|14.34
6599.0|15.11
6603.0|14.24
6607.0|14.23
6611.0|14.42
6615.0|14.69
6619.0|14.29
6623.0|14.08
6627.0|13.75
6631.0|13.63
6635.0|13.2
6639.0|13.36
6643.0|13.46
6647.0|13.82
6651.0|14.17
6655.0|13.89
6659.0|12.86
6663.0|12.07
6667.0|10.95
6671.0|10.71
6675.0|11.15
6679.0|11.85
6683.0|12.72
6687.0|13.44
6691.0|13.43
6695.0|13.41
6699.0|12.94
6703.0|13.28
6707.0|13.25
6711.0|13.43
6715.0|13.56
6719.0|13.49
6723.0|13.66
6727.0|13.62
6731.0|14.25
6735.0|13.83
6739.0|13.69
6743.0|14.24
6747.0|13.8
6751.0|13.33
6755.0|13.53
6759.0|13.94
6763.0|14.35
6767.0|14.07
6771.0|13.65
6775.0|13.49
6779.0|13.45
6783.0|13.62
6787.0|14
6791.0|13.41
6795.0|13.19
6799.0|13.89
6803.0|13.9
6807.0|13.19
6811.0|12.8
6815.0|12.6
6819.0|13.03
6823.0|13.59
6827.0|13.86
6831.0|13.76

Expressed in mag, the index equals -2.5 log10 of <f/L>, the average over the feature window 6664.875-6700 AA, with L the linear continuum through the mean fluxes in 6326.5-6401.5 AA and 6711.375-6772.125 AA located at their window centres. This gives 0.122 mag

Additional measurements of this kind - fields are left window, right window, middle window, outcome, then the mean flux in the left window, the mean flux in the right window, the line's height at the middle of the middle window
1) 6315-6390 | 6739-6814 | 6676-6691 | 0.07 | 13.2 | 13.6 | 13.6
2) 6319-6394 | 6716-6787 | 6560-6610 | -0.06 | 13.3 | 13.8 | 13.6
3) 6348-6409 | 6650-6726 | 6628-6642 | -0.04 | 13.4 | 12.8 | 12.9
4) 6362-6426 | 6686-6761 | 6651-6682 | 0.12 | 13.3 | 13.6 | 13.5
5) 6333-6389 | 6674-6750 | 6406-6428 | -0.03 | 13.3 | 13.3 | 13.3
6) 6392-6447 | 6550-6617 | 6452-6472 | 0.08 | 13.8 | 14.3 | 14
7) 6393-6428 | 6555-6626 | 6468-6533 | 0.01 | 13.7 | 14.3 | 14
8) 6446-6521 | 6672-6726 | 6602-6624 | -0.08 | 13.7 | 13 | 13.3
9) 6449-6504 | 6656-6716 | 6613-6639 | -0.08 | 13.7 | 12.6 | 12.9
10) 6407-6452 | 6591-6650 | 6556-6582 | -0.05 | 13.9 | 14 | 14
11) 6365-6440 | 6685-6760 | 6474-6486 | -0.05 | 13.5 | 13.6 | 13.5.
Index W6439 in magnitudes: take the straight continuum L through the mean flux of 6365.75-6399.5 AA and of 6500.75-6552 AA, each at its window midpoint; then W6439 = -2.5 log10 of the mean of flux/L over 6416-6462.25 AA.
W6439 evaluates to -0.03 mag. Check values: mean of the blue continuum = 13.2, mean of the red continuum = 13.7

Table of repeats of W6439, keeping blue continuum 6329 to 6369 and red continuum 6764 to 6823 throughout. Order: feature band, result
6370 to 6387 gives 0.04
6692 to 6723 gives 0.01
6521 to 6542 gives -0.03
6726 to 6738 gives -0.03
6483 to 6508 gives -0.04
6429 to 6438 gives -0.04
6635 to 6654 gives -0.02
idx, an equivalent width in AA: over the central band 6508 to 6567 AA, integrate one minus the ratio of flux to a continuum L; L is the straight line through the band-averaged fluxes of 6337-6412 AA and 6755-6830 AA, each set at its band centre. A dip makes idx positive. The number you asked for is -2.1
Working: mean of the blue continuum 13.4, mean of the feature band 13.9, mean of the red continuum 13.6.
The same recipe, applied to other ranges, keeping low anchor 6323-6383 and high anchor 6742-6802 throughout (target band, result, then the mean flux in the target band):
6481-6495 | -0.6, 14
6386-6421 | -0.5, 13.5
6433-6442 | -0.3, 13.7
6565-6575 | -0.9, 14.8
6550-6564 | -0.9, 14.4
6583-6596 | -0.1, 13.6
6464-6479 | -0.3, 13.7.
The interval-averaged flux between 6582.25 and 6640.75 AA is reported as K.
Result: 14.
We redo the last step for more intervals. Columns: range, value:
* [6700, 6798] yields 13.7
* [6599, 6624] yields 14.4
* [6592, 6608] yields 14.4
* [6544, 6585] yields 14.1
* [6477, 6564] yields 13.9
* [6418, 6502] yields 13.8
